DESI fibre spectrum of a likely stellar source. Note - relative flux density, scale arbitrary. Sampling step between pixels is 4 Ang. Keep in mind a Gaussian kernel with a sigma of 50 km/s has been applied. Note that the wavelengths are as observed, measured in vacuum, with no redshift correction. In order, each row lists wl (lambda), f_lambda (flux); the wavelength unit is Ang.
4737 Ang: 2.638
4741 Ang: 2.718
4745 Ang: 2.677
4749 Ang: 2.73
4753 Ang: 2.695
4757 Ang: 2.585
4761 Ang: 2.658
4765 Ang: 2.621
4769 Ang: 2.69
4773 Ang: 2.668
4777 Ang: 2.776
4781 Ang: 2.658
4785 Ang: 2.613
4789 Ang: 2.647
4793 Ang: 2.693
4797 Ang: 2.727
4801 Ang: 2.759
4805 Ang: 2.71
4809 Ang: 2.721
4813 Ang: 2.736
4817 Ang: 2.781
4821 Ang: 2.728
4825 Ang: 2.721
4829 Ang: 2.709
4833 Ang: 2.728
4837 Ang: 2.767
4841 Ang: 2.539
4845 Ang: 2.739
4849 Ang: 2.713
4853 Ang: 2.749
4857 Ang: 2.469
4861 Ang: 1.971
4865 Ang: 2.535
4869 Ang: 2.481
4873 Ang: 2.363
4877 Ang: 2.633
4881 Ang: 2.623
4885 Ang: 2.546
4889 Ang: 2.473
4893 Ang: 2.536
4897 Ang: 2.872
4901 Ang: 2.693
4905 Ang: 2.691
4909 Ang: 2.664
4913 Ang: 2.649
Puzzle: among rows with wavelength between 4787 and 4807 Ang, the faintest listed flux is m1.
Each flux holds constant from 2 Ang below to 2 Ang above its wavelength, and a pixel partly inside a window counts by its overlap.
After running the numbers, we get 2.647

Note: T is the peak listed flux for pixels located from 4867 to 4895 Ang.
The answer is 2.633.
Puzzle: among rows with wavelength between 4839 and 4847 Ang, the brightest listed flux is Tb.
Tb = 2.739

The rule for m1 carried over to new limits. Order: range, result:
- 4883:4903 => 2.473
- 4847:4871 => 1.971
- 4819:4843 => 2.539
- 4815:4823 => 2.728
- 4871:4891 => 2.363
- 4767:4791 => 2.613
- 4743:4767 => 2.585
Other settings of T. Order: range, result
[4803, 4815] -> 2.736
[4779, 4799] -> 2.727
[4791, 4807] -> 2.759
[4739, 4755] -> 2.73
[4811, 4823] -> 2.781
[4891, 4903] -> 2.872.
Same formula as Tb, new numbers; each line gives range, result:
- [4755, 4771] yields 2.69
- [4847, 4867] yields 2.749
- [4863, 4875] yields 2.535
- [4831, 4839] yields 2.767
